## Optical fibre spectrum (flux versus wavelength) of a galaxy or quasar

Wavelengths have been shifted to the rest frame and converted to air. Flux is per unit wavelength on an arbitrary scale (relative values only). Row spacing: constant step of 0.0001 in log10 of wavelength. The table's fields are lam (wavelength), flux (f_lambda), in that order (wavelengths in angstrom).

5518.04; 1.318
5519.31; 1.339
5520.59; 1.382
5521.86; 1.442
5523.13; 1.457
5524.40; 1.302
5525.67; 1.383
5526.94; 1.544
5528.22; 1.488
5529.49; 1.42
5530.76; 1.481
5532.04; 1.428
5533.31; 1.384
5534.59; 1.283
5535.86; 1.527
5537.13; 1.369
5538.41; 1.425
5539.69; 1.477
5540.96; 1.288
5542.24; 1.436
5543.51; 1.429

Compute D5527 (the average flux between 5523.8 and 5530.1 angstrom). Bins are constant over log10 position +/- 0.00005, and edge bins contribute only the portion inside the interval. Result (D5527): 1.43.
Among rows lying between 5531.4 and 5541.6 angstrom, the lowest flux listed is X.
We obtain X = 1.283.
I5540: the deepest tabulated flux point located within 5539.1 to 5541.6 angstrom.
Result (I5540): 1.288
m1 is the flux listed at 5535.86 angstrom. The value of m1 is 1.527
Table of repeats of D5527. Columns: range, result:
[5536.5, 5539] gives 1.39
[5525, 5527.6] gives 1.46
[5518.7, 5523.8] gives 1.4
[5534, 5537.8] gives 1.4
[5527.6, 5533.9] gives 1.44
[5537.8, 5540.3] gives 1.45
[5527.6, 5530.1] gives 1.46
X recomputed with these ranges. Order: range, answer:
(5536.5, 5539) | 1.369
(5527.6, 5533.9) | 1.384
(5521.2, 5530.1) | 1.302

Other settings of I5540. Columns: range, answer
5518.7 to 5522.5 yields 1.339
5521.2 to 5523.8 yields 1.442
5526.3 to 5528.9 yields 1.488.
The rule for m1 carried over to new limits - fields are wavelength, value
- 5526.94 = 1.544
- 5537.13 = 1.369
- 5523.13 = 1.457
